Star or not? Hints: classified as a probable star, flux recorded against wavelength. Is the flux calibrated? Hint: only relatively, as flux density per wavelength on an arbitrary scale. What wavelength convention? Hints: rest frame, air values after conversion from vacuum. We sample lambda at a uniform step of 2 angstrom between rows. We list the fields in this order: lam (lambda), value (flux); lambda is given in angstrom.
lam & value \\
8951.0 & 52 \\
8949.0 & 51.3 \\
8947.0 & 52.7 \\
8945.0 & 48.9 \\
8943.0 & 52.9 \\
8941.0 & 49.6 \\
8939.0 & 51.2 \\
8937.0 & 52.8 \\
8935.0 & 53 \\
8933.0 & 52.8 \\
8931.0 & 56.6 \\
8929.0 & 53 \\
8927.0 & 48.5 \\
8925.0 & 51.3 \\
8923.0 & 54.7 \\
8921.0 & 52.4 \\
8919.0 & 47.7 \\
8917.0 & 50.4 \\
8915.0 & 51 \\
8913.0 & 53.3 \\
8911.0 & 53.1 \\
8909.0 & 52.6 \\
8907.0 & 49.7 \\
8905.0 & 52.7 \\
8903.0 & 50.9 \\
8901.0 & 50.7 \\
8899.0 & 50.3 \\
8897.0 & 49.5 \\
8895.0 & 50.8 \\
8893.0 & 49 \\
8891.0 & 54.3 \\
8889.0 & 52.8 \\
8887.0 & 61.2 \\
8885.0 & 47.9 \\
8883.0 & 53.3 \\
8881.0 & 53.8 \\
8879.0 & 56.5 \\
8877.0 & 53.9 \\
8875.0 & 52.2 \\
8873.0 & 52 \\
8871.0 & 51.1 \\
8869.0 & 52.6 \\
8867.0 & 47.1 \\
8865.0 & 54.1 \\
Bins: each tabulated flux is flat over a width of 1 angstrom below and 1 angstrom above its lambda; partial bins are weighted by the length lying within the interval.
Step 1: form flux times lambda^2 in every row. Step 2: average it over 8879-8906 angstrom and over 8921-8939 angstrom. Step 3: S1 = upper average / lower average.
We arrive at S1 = 1.02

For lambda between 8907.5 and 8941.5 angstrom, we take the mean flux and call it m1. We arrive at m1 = 52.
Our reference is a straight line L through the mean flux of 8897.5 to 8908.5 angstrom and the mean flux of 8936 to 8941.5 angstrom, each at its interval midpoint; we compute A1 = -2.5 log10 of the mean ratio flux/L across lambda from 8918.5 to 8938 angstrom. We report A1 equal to -0.025 mag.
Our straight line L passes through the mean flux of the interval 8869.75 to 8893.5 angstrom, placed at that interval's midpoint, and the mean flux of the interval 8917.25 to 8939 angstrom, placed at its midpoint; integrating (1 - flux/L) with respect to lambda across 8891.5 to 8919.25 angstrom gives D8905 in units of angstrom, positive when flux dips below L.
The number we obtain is 0.9 angstrom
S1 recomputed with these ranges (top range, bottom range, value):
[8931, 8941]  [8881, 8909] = 1.02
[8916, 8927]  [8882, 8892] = 0.95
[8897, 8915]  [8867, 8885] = 0.99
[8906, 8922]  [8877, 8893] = 0.96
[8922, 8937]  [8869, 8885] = 1.01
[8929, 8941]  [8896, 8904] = 1.06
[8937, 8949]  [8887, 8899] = 1.00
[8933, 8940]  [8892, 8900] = 1.06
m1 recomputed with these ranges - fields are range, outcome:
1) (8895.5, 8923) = 51.2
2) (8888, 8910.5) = 51.3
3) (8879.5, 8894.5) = 53.2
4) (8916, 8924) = 51.3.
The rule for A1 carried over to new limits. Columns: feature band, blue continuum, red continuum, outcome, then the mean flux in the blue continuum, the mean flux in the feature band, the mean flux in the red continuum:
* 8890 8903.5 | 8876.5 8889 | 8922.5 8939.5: 0.06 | 54.3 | 50.8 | 52.6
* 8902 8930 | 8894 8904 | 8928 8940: 0.01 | 50.4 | 51.5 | 53.2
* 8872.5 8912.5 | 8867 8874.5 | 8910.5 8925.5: -0.02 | 51.3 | 52.4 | 51.7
